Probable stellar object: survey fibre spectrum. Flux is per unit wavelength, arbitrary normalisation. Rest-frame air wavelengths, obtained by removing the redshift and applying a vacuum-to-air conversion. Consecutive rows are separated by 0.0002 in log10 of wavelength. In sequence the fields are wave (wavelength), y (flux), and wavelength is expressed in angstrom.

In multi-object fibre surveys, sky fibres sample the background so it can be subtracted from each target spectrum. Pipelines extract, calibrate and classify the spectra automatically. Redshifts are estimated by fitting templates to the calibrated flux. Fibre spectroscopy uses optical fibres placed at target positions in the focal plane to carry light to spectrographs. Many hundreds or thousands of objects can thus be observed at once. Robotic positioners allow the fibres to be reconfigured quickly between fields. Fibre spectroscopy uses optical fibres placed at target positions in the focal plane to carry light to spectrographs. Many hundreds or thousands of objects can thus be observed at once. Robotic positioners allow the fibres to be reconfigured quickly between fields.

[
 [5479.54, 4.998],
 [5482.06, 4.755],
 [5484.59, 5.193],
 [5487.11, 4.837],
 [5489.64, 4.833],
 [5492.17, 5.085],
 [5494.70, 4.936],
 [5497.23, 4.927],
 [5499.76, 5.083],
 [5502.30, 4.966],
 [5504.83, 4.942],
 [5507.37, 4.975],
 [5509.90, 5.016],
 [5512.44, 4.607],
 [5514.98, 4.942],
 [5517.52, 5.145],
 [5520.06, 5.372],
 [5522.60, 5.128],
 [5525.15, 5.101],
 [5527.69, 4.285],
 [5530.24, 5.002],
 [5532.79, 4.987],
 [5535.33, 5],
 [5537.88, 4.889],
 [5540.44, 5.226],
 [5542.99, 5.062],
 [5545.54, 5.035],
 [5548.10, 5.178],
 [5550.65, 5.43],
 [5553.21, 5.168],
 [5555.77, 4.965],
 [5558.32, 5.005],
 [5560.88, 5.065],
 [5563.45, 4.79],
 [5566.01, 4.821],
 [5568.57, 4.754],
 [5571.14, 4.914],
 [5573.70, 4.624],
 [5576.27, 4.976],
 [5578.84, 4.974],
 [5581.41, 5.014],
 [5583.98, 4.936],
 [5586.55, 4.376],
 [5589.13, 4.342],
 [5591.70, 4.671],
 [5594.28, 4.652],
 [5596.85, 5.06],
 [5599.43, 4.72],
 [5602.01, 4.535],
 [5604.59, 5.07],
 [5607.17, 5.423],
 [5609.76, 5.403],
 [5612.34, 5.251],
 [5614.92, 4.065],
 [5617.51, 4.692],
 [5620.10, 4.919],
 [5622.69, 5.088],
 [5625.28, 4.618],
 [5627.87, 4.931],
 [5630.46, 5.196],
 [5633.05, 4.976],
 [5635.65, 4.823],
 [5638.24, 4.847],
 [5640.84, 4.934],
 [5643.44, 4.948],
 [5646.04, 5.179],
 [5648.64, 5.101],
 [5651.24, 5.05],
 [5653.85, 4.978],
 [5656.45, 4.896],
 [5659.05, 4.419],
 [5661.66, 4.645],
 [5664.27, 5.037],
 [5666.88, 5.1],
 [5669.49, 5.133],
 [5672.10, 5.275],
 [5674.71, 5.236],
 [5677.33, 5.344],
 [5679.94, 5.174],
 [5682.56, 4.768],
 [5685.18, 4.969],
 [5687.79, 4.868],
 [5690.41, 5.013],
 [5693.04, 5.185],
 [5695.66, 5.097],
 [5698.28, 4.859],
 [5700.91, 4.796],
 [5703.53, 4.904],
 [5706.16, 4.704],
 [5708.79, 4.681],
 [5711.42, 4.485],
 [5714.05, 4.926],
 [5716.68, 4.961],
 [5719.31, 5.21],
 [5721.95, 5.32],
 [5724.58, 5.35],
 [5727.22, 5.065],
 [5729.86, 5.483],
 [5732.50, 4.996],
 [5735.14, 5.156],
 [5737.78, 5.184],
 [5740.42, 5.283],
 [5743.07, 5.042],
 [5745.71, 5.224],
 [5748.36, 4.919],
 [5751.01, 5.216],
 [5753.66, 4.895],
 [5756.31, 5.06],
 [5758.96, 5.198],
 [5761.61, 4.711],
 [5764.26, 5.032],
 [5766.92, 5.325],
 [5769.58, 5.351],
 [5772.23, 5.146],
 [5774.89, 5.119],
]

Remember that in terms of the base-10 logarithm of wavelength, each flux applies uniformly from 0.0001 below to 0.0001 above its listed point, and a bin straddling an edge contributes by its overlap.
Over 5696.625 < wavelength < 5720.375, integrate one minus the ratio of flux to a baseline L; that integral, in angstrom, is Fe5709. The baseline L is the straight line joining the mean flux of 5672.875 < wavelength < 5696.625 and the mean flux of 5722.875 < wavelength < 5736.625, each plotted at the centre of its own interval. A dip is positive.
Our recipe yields 1.4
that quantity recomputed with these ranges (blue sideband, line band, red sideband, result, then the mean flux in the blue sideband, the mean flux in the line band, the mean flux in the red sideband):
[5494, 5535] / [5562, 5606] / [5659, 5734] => 1.8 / 4.97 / 4.78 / 5.01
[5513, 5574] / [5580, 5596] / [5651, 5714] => 1.0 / 5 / 4.68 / 4.94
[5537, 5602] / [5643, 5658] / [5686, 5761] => -0.1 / 4.9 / 5.02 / 5.04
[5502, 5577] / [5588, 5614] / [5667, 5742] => 0.5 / 4.98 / 4.91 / 5.05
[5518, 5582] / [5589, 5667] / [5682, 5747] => 1.8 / 4.99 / 4.89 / 5.02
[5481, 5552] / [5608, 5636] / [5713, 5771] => 0.8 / 5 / 4.92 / 5.13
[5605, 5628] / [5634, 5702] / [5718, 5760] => 0.6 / 4.94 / 4.99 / 5.16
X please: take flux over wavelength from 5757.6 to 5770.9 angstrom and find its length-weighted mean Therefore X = 5.12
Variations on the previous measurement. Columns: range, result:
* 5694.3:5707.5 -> 4.87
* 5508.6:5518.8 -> 4.93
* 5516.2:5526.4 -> 5.18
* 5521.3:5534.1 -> 4.9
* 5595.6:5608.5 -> 4.96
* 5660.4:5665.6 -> 4.84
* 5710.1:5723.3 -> 4.98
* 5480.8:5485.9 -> 4.98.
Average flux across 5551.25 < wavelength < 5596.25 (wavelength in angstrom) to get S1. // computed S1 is 4.84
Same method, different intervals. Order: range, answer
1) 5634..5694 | 4.99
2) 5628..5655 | 5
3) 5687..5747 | 5.04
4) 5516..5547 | 5.02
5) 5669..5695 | 5.1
